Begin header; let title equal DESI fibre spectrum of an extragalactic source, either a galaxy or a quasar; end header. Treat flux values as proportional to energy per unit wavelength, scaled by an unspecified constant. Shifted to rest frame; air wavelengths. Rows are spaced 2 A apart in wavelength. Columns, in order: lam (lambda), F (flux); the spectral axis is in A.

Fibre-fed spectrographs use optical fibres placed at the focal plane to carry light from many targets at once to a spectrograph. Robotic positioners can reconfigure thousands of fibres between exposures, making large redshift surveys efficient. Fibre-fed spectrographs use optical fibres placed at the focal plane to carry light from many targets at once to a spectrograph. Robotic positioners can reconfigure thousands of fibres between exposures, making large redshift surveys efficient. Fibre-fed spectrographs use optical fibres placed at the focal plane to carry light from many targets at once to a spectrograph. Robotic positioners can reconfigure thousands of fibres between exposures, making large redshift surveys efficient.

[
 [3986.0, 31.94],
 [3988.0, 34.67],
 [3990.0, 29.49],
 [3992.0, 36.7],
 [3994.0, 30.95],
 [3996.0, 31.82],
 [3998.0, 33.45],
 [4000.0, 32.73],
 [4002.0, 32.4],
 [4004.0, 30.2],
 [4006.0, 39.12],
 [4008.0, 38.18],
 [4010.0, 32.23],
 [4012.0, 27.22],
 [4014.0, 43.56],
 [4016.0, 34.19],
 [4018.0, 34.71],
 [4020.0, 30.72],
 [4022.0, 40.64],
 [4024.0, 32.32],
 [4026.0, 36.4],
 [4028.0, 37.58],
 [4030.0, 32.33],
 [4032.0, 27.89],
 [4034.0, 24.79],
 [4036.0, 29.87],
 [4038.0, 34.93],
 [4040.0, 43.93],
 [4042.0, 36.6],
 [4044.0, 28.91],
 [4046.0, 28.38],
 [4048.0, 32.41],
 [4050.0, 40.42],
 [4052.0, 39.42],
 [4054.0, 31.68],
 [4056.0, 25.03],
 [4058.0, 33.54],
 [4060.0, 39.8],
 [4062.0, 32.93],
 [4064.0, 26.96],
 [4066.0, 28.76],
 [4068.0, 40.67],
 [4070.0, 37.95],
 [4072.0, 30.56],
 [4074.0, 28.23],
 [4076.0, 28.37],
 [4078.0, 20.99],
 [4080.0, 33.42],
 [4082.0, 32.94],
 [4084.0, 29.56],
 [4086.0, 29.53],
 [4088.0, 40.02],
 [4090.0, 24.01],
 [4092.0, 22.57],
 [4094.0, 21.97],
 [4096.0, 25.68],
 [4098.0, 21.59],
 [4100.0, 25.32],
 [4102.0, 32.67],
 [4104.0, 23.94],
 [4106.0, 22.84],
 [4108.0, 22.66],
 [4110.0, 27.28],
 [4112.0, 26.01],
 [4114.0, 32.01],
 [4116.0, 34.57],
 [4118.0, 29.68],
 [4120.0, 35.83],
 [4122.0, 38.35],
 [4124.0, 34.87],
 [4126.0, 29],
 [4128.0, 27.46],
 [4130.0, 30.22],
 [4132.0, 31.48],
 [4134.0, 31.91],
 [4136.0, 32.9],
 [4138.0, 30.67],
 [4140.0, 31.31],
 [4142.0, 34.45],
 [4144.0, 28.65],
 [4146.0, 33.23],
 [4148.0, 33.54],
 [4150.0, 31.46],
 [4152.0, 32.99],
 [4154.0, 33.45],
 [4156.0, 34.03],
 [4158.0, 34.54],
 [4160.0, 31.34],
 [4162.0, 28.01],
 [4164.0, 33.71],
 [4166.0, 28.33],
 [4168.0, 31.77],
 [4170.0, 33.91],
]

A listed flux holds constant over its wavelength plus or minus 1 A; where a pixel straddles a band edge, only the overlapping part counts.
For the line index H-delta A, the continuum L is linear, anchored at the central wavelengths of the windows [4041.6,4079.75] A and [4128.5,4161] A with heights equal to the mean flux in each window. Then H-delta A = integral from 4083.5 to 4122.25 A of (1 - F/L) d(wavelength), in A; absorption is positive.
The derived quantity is 4.9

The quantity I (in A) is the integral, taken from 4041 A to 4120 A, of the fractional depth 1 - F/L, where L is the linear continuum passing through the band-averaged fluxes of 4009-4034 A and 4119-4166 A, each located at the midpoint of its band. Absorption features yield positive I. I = 7.1 A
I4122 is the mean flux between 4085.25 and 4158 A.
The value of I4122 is 30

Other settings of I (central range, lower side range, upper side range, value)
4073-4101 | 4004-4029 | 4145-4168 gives 5.3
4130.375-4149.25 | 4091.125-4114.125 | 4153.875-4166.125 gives -1.5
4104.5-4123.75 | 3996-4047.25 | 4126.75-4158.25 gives 1.4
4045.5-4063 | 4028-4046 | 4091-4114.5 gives -1.9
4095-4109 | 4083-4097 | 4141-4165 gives 1.8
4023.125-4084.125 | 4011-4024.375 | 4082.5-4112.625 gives -2.9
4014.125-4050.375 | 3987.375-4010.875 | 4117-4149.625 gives -0.8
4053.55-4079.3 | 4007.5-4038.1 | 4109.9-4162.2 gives 1.3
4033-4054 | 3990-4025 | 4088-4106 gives -2.3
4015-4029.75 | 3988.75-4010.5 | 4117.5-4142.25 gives -0.8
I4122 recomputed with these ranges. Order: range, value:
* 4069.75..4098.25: 28.4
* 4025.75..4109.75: 30.6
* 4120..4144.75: 32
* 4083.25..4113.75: 26.5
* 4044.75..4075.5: 33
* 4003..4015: 35.1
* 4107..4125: 31.3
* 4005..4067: 33.7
